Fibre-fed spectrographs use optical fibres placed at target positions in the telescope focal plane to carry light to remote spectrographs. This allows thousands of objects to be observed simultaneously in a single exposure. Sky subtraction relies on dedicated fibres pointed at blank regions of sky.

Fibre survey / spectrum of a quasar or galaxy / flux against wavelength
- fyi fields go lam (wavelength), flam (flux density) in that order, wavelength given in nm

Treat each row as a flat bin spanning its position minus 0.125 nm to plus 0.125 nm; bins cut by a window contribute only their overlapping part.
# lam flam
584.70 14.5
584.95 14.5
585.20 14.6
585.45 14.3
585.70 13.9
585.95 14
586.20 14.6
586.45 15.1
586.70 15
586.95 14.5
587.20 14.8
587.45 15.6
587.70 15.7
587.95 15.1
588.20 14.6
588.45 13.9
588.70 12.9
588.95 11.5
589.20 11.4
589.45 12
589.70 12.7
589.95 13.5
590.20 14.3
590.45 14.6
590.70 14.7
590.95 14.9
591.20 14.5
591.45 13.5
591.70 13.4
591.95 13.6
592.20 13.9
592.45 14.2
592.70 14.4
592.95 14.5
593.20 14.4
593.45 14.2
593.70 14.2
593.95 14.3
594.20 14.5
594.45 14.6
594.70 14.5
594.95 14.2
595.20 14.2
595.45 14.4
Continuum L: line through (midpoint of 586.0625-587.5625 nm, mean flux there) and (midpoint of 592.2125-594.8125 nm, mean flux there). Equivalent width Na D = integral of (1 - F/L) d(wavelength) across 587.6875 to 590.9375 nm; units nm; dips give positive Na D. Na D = 0.25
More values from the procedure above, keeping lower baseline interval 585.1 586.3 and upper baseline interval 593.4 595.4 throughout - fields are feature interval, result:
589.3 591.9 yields 0.096 nm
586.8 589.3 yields 0.044 nm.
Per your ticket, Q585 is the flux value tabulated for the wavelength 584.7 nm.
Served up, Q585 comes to 14.5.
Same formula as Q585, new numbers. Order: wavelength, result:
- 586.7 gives 15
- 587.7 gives 15.7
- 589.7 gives 12.7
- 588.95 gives 11.5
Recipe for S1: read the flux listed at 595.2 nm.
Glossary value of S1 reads 14.2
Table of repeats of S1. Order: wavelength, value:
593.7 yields 14.2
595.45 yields 14.4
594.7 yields 14.5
